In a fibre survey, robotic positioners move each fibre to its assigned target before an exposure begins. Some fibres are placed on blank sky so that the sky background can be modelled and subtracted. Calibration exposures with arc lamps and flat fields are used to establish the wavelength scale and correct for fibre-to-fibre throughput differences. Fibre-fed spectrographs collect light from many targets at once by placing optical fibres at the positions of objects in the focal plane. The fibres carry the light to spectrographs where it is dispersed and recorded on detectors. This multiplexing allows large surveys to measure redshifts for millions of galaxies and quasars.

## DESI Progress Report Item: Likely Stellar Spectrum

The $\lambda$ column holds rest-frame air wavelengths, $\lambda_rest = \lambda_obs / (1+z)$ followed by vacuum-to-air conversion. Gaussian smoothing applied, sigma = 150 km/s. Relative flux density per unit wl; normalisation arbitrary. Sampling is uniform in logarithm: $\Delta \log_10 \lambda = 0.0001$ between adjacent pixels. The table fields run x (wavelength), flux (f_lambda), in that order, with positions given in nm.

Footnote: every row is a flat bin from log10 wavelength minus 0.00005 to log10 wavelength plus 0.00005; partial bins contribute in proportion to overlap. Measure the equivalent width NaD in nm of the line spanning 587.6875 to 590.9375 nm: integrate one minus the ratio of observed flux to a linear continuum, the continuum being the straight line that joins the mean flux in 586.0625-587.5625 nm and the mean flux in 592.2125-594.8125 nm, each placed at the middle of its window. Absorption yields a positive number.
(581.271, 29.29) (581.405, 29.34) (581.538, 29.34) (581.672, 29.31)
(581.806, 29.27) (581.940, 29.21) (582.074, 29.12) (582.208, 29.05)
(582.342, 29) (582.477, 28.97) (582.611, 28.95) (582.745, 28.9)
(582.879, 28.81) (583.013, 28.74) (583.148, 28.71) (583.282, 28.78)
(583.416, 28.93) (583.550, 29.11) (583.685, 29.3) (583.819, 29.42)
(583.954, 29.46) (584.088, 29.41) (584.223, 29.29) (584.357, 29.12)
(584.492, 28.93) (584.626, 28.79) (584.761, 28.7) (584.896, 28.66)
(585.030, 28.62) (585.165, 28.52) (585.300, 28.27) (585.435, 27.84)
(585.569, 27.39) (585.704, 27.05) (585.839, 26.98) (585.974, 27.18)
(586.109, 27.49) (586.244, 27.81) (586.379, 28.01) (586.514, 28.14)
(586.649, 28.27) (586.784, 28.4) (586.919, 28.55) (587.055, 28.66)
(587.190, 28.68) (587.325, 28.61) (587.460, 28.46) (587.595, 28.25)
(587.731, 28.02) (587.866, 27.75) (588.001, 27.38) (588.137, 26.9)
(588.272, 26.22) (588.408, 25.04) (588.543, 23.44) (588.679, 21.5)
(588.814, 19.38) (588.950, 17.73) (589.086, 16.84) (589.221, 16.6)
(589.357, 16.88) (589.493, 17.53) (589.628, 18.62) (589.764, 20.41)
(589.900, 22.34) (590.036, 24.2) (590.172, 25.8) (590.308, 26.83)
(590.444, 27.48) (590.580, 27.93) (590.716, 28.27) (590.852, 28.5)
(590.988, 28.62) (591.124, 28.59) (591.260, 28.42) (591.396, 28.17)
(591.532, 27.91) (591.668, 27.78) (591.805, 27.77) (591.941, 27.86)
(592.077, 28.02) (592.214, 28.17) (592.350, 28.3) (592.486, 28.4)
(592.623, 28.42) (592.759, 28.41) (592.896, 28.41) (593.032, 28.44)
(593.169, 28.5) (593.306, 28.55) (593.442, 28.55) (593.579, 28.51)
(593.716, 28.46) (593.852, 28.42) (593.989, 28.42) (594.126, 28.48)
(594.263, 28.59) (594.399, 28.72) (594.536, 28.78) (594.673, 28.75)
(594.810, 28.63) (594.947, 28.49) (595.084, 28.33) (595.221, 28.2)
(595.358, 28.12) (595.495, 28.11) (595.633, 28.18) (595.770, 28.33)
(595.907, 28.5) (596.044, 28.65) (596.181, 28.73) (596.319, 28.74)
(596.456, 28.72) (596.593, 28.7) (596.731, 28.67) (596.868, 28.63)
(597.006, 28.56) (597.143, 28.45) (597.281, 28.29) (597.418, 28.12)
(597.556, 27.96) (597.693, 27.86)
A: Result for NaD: 0.57 nm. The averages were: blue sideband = 28.3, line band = 23.4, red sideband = 28.5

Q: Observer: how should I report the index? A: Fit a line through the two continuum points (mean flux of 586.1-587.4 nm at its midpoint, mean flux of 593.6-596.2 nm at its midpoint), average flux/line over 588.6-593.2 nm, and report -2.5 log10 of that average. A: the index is 0.130 mag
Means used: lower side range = 28.3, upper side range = 28.5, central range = 25.2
